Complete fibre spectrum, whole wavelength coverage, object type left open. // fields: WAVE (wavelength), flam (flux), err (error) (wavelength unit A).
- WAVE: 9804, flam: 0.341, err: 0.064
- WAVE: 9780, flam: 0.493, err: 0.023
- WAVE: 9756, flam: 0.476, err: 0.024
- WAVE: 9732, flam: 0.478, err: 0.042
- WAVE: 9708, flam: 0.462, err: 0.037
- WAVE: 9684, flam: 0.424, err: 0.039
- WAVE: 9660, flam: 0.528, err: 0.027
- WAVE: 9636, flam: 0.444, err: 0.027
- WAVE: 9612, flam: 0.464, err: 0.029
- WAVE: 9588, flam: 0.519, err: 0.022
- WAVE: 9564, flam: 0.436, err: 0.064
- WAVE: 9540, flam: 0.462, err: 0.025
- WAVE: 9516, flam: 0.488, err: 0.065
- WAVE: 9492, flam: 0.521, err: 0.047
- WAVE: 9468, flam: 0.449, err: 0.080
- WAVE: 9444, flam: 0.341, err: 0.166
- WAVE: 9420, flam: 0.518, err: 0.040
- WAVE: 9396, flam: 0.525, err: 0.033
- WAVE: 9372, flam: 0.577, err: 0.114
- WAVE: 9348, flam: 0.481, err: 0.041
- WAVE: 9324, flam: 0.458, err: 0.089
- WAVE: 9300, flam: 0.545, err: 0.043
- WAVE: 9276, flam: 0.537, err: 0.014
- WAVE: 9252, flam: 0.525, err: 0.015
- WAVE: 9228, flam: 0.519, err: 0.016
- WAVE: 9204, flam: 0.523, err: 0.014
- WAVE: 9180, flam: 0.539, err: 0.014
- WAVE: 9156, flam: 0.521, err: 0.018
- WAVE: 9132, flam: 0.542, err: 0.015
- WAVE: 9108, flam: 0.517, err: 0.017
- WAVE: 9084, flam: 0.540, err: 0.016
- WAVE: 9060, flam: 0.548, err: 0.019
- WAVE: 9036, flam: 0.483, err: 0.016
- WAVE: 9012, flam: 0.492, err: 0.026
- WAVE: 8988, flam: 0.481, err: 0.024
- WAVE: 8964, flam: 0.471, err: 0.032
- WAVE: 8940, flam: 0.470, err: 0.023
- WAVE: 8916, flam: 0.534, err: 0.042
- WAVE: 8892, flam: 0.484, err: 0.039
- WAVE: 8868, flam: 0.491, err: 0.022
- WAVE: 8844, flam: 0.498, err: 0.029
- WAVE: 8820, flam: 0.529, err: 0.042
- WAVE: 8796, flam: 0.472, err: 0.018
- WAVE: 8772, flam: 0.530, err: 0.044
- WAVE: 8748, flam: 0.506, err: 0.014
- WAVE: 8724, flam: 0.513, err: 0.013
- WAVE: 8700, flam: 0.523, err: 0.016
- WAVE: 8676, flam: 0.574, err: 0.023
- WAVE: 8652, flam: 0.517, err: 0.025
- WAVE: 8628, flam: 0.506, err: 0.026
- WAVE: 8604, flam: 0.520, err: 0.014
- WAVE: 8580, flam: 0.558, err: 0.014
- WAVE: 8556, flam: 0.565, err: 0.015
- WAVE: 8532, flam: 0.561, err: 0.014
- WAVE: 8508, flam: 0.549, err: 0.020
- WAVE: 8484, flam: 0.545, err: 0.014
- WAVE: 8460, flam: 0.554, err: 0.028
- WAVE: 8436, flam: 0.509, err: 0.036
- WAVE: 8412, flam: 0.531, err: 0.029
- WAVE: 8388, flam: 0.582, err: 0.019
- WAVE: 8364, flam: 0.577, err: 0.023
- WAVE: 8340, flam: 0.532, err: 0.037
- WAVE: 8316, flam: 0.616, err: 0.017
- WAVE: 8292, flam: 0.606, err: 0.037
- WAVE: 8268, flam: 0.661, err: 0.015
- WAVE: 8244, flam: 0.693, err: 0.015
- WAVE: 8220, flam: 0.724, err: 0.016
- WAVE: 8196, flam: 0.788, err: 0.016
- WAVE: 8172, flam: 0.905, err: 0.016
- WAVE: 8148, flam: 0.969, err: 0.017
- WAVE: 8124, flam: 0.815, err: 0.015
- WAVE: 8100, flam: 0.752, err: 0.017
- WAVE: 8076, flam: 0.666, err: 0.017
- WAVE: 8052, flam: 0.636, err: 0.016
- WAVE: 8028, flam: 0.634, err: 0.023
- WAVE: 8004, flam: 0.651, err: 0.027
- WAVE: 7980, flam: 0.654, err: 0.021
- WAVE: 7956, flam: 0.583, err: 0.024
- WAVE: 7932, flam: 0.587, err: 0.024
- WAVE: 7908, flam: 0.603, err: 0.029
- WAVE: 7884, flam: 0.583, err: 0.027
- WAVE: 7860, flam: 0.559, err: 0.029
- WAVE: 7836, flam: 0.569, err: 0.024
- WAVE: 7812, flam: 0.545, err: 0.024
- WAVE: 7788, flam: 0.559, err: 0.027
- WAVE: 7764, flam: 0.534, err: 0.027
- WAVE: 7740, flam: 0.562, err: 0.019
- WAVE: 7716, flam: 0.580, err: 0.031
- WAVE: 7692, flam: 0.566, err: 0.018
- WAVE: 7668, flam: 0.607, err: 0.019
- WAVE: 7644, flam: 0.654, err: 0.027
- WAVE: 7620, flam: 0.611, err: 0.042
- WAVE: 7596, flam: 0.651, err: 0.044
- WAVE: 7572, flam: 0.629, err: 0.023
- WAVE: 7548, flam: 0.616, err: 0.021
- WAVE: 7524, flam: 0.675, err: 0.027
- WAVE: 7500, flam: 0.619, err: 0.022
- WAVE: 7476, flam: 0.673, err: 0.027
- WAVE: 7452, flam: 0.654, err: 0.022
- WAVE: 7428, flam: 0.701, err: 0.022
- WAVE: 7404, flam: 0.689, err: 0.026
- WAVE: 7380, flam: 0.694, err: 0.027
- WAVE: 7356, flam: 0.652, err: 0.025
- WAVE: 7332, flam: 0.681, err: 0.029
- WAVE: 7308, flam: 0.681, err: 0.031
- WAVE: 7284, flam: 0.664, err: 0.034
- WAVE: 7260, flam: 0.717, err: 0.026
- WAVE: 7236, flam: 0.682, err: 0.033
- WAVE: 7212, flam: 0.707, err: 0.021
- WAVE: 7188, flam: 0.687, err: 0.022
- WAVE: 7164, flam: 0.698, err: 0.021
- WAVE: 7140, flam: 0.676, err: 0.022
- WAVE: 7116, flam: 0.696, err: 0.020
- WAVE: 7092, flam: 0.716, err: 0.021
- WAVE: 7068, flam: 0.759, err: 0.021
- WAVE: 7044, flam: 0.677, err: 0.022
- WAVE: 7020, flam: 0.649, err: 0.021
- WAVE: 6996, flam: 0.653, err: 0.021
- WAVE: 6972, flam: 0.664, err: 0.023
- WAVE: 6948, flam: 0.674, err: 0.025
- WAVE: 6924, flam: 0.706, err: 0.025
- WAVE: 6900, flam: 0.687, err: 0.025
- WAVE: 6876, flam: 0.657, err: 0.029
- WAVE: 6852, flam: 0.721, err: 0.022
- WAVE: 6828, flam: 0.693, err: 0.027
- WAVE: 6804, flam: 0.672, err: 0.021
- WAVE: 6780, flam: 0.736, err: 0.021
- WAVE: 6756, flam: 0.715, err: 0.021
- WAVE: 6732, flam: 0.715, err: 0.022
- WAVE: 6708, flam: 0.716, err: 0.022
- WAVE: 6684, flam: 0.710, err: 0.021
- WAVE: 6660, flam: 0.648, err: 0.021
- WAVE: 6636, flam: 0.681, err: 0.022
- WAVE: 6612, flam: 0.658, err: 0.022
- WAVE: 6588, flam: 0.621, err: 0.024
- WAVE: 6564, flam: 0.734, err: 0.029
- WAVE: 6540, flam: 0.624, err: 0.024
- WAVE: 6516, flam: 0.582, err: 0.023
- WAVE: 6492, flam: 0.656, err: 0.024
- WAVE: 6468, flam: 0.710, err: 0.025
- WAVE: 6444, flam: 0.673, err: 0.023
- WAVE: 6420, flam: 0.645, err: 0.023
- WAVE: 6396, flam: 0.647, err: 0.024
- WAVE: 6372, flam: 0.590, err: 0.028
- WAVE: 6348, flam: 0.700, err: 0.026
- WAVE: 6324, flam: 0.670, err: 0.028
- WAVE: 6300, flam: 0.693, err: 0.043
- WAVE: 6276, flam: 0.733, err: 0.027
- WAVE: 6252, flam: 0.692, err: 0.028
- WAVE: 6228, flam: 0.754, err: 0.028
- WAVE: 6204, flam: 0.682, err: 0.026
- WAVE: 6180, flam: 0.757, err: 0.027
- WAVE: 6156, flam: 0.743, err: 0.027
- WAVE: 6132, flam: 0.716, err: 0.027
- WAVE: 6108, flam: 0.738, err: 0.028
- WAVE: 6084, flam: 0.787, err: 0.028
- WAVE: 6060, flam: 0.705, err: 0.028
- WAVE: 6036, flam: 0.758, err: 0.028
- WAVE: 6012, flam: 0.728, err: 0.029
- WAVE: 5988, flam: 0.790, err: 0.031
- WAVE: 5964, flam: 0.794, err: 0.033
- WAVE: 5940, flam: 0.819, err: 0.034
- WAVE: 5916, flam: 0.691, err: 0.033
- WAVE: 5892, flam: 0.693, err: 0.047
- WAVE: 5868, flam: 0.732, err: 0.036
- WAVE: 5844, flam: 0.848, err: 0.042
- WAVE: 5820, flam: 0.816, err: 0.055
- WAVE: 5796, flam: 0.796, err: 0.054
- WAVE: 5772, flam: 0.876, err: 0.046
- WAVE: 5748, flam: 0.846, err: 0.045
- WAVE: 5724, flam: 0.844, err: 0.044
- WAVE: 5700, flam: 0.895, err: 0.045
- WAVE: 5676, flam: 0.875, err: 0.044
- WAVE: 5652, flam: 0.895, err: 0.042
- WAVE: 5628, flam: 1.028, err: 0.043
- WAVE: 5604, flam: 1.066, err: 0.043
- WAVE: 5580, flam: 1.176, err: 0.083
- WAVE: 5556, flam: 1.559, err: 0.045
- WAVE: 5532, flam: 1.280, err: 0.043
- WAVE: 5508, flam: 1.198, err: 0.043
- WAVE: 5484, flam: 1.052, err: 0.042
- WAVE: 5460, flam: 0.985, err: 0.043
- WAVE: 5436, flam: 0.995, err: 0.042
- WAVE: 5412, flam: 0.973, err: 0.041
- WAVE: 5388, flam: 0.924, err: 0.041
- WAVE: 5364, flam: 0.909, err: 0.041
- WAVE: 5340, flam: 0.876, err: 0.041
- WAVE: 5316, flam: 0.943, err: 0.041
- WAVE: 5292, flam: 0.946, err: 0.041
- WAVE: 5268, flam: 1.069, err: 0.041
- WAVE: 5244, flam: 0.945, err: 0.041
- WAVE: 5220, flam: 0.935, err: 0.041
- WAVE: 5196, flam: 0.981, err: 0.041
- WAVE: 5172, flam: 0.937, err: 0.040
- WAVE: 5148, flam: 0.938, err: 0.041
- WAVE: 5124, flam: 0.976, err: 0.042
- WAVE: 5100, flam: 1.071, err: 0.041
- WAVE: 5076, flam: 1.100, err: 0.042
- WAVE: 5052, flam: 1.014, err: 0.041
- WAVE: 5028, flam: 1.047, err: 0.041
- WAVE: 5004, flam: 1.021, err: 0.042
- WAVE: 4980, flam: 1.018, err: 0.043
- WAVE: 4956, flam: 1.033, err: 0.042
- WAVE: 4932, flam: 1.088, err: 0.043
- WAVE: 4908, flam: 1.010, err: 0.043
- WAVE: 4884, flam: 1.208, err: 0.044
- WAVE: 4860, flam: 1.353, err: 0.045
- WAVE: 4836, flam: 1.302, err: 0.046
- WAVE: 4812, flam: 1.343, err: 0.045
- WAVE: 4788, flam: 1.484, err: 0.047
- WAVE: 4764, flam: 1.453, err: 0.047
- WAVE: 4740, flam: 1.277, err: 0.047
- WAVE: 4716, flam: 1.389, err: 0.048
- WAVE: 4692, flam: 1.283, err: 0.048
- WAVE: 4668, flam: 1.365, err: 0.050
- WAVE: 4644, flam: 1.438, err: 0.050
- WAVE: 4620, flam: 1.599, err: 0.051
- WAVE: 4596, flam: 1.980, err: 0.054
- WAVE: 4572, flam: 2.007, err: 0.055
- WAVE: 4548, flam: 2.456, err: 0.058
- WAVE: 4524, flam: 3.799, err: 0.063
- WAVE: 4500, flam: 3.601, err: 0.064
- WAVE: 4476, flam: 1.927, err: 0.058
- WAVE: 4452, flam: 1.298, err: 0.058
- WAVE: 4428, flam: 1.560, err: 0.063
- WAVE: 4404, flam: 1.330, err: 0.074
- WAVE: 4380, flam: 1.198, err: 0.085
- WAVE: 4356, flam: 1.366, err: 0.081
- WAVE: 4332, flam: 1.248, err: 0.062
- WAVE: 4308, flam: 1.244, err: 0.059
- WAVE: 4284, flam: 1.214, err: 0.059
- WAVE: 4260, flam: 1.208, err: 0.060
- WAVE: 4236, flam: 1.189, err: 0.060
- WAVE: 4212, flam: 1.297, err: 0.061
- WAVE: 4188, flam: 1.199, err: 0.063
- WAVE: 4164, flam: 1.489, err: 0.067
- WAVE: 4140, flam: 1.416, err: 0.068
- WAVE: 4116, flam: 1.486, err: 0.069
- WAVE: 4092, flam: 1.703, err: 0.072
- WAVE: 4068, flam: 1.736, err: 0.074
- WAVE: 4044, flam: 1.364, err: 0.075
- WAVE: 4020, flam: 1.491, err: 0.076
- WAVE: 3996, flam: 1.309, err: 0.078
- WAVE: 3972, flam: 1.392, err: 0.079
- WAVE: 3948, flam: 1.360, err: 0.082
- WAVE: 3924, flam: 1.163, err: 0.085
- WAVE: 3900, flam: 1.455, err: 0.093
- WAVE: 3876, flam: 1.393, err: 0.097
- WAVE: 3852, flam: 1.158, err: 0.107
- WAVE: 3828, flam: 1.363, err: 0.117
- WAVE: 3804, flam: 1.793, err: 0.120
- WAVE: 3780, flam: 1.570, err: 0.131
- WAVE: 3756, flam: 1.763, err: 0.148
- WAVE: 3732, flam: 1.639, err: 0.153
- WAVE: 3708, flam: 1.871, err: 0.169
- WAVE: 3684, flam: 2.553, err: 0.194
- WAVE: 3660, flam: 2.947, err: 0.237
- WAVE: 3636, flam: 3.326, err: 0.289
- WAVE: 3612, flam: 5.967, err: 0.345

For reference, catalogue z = 1.916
